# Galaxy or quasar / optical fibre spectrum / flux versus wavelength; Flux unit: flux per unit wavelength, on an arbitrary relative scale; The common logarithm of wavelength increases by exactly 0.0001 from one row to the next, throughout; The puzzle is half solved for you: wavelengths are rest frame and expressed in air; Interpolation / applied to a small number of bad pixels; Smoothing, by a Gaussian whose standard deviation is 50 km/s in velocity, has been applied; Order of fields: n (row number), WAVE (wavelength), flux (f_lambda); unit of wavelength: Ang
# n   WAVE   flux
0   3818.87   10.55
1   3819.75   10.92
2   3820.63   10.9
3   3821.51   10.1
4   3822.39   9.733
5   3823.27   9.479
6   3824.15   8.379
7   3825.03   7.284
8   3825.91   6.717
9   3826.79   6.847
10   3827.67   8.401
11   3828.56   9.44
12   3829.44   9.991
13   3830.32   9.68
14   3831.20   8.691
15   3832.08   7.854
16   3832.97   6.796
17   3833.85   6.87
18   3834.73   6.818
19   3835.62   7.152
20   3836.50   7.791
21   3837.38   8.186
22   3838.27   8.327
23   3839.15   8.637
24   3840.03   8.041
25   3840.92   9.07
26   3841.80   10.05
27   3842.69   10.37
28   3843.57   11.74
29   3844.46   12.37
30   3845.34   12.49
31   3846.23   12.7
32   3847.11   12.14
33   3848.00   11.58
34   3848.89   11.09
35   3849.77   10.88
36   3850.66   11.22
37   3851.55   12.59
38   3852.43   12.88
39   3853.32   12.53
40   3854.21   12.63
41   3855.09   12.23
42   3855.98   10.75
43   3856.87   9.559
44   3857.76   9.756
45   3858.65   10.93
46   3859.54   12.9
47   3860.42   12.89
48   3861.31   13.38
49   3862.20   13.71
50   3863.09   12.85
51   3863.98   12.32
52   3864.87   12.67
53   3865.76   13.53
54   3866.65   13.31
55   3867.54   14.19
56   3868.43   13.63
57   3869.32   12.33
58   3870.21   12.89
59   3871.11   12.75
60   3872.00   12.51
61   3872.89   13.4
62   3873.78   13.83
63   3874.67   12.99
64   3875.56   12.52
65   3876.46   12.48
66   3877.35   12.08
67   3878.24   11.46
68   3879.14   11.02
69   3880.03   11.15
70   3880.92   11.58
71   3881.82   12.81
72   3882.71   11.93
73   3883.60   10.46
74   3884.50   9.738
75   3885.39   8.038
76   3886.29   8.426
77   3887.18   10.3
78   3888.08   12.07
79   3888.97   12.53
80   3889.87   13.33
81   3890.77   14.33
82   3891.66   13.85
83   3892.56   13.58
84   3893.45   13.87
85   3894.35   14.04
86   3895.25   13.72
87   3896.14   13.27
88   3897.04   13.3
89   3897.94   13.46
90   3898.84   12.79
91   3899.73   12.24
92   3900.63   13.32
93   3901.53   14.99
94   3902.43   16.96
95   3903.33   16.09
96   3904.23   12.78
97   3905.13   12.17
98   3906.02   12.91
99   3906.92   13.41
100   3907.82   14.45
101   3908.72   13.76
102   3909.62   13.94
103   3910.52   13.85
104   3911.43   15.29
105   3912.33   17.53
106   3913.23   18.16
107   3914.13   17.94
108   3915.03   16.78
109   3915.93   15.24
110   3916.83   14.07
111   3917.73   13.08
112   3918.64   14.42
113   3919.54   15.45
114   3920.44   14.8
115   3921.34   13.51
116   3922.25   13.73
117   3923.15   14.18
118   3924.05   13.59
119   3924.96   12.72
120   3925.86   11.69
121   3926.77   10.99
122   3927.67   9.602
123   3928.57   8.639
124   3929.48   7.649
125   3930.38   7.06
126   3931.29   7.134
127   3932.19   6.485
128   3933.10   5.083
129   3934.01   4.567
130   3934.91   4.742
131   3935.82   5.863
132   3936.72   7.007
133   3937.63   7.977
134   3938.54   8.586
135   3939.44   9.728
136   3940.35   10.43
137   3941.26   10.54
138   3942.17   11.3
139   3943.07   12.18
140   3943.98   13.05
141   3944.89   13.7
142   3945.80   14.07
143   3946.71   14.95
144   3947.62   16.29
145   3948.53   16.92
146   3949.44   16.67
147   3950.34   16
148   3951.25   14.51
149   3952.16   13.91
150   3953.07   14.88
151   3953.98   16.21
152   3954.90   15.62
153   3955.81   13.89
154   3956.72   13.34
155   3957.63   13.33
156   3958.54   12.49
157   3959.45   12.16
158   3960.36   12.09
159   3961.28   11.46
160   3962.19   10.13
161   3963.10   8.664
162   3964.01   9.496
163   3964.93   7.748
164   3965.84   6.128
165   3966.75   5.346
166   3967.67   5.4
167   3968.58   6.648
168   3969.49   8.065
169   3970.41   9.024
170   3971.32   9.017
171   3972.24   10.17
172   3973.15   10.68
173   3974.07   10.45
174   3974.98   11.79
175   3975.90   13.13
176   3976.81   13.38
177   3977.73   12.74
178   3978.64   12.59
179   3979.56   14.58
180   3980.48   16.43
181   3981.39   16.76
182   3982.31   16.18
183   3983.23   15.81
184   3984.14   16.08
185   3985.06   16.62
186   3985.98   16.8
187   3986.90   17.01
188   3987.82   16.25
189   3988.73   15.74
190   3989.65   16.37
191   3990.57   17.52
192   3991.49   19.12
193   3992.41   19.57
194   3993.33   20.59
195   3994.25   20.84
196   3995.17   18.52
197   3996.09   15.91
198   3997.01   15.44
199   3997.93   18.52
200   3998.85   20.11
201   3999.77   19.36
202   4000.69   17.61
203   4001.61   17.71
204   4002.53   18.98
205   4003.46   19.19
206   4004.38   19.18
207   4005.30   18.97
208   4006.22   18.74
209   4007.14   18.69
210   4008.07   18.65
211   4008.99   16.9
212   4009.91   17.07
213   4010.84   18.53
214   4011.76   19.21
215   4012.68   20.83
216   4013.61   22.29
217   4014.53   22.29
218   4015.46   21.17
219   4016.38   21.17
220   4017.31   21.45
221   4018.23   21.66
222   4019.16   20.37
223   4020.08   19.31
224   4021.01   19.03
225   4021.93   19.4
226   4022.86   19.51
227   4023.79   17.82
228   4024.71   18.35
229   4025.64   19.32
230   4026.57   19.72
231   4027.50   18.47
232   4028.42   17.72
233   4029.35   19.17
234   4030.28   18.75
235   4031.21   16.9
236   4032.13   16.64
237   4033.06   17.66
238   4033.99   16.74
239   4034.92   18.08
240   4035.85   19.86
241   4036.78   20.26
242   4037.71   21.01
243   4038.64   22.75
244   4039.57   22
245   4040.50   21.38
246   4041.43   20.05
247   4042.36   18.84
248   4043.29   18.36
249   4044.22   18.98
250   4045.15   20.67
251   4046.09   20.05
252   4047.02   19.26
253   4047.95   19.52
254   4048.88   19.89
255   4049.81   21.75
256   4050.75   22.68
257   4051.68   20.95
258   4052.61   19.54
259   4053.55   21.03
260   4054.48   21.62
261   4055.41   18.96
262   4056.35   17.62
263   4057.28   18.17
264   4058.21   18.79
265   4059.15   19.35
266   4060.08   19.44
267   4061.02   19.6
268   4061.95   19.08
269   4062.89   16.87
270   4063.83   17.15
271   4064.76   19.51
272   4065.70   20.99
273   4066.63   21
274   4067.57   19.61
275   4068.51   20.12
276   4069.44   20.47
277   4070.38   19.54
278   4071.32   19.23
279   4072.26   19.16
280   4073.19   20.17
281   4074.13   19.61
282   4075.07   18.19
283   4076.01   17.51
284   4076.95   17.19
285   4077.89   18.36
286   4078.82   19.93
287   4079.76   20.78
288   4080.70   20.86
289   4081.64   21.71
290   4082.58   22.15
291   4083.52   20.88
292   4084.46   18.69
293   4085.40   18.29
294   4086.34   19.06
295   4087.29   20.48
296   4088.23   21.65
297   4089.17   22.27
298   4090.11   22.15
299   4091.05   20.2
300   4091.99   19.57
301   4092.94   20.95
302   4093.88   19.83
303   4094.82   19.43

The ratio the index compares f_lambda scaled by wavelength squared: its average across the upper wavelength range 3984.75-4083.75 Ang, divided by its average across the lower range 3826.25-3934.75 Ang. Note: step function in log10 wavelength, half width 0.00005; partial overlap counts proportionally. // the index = 1.8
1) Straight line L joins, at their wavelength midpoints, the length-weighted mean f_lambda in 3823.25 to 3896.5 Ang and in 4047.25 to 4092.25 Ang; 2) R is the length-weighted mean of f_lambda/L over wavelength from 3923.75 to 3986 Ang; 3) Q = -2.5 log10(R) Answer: 0.308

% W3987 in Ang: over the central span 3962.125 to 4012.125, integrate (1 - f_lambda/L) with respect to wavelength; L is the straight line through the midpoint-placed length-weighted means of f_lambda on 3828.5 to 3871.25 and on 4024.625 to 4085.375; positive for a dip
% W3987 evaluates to 5.55 Ang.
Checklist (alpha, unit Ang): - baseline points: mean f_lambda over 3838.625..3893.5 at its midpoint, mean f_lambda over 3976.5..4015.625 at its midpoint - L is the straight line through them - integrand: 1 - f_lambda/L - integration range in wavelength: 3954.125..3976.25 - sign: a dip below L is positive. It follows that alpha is 8.1 Ang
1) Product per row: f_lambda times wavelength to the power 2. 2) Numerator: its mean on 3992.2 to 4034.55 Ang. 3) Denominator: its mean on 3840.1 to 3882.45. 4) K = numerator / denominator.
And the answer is 1.69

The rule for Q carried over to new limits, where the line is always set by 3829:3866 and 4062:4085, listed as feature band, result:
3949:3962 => 0.07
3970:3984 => 0.22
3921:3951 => 0.29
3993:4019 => -0.14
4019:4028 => -0.09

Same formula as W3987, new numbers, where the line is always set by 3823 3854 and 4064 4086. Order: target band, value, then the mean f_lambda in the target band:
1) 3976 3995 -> -0.7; 16.5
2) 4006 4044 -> -4.0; 19.4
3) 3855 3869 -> -2.4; 12.4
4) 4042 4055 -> -1.2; 20.2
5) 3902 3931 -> -1.6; 13.6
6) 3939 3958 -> 0.6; 13.9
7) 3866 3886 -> -1.7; 12.1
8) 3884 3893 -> 0.1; 11.6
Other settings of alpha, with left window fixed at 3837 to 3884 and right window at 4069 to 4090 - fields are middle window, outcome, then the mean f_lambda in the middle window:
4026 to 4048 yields -1.2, 19.3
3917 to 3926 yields 0.2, 13.8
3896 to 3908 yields -0.3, 13.7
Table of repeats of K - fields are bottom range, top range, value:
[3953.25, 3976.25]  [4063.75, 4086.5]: 1.97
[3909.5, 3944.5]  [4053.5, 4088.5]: 1.83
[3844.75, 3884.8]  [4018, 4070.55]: 1.75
